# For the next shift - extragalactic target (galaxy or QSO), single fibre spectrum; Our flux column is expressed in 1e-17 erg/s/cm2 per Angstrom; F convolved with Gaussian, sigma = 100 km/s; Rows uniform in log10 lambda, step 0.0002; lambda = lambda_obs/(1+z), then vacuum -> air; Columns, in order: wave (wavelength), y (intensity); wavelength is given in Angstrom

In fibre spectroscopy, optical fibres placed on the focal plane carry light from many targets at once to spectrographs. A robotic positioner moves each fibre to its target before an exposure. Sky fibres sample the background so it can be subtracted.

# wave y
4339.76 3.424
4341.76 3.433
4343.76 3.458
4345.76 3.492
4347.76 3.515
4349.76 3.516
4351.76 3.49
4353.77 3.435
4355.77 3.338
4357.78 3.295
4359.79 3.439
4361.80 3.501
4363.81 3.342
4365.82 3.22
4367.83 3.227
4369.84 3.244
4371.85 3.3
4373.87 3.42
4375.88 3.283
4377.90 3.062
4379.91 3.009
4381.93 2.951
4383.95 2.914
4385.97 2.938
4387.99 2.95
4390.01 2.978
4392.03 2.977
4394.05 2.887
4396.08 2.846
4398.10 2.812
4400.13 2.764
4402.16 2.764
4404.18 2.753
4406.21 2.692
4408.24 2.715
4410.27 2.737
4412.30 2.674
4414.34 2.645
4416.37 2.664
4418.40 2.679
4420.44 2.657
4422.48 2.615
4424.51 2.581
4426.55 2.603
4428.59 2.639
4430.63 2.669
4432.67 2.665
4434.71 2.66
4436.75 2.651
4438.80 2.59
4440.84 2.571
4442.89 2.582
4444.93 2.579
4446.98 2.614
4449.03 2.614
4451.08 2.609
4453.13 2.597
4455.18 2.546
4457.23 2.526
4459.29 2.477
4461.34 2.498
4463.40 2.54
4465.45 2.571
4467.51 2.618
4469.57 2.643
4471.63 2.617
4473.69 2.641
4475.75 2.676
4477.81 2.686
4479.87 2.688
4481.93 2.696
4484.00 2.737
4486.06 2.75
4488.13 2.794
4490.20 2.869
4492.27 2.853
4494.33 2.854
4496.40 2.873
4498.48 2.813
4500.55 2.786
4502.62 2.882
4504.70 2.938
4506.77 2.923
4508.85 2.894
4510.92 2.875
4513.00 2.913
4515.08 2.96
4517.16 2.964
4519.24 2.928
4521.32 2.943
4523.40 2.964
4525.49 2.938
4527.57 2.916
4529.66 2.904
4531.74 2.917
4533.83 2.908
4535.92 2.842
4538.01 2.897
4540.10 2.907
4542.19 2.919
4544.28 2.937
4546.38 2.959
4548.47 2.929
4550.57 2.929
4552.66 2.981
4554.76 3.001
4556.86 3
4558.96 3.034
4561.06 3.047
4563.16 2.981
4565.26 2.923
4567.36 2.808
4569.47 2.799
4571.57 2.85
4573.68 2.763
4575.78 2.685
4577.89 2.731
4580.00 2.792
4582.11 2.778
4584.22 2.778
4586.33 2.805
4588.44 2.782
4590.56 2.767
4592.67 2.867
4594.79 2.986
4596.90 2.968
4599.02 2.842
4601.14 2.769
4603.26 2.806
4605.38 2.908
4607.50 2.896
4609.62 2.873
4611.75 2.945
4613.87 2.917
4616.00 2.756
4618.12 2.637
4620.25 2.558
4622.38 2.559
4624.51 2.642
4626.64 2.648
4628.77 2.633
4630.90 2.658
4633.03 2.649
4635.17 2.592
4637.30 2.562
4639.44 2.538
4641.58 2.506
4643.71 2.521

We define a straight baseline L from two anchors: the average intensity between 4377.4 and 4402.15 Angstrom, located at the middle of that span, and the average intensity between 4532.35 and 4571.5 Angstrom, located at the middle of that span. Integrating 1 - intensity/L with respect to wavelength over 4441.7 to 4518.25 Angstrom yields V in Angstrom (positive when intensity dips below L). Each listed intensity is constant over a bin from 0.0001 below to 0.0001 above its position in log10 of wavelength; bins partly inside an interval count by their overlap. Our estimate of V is 5.3 Angstrom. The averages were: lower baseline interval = 2.91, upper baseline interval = 2.93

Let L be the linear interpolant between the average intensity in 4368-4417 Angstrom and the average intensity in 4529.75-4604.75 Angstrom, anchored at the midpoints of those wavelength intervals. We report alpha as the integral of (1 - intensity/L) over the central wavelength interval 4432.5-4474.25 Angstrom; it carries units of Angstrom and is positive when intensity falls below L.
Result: 4.6 Angstrom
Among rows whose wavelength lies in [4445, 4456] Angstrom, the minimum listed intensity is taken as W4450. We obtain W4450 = 2.546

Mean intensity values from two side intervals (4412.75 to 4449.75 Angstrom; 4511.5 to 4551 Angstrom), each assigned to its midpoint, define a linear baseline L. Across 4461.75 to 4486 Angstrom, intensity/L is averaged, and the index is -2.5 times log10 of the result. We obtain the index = 0.04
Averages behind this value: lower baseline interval 2.63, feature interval 2.65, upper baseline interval 2.92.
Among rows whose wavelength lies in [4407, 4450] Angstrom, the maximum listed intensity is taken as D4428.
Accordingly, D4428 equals 2.737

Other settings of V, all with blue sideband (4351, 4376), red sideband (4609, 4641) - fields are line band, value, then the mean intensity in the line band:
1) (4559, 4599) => -0.8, 2.84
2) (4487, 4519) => 1.1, 2.88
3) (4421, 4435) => 2.4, 2.63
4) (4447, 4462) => 2.7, 2.56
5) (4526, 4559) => -0.6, 2.93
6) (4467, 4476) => 1.3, 2.64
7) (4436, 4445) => 1.6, 2.59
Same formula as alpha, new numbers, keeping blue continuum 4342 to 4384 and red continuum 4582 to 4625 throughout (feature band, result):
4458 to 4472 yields 2.4 Angstrom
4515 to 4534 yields 0.2 Angstrom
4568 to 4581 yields 0.4 Angstrom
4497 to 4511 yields 0.7 Angstrom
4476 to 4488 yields 1.4 Angstrom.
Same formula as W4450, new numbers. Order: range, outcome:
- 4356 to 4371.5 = 3.22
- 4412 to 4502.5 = 2.477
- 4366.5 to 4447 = 2.571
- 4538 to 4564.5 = 2.897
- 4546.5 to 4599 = 2.685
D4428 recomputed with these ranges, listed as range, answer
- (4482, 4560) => 3.034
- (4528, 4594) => 3.047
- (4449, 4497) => 2.873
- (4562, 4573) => 2.981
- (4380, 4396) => 2.978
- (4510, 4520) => 2.964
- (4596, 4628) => 2.968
